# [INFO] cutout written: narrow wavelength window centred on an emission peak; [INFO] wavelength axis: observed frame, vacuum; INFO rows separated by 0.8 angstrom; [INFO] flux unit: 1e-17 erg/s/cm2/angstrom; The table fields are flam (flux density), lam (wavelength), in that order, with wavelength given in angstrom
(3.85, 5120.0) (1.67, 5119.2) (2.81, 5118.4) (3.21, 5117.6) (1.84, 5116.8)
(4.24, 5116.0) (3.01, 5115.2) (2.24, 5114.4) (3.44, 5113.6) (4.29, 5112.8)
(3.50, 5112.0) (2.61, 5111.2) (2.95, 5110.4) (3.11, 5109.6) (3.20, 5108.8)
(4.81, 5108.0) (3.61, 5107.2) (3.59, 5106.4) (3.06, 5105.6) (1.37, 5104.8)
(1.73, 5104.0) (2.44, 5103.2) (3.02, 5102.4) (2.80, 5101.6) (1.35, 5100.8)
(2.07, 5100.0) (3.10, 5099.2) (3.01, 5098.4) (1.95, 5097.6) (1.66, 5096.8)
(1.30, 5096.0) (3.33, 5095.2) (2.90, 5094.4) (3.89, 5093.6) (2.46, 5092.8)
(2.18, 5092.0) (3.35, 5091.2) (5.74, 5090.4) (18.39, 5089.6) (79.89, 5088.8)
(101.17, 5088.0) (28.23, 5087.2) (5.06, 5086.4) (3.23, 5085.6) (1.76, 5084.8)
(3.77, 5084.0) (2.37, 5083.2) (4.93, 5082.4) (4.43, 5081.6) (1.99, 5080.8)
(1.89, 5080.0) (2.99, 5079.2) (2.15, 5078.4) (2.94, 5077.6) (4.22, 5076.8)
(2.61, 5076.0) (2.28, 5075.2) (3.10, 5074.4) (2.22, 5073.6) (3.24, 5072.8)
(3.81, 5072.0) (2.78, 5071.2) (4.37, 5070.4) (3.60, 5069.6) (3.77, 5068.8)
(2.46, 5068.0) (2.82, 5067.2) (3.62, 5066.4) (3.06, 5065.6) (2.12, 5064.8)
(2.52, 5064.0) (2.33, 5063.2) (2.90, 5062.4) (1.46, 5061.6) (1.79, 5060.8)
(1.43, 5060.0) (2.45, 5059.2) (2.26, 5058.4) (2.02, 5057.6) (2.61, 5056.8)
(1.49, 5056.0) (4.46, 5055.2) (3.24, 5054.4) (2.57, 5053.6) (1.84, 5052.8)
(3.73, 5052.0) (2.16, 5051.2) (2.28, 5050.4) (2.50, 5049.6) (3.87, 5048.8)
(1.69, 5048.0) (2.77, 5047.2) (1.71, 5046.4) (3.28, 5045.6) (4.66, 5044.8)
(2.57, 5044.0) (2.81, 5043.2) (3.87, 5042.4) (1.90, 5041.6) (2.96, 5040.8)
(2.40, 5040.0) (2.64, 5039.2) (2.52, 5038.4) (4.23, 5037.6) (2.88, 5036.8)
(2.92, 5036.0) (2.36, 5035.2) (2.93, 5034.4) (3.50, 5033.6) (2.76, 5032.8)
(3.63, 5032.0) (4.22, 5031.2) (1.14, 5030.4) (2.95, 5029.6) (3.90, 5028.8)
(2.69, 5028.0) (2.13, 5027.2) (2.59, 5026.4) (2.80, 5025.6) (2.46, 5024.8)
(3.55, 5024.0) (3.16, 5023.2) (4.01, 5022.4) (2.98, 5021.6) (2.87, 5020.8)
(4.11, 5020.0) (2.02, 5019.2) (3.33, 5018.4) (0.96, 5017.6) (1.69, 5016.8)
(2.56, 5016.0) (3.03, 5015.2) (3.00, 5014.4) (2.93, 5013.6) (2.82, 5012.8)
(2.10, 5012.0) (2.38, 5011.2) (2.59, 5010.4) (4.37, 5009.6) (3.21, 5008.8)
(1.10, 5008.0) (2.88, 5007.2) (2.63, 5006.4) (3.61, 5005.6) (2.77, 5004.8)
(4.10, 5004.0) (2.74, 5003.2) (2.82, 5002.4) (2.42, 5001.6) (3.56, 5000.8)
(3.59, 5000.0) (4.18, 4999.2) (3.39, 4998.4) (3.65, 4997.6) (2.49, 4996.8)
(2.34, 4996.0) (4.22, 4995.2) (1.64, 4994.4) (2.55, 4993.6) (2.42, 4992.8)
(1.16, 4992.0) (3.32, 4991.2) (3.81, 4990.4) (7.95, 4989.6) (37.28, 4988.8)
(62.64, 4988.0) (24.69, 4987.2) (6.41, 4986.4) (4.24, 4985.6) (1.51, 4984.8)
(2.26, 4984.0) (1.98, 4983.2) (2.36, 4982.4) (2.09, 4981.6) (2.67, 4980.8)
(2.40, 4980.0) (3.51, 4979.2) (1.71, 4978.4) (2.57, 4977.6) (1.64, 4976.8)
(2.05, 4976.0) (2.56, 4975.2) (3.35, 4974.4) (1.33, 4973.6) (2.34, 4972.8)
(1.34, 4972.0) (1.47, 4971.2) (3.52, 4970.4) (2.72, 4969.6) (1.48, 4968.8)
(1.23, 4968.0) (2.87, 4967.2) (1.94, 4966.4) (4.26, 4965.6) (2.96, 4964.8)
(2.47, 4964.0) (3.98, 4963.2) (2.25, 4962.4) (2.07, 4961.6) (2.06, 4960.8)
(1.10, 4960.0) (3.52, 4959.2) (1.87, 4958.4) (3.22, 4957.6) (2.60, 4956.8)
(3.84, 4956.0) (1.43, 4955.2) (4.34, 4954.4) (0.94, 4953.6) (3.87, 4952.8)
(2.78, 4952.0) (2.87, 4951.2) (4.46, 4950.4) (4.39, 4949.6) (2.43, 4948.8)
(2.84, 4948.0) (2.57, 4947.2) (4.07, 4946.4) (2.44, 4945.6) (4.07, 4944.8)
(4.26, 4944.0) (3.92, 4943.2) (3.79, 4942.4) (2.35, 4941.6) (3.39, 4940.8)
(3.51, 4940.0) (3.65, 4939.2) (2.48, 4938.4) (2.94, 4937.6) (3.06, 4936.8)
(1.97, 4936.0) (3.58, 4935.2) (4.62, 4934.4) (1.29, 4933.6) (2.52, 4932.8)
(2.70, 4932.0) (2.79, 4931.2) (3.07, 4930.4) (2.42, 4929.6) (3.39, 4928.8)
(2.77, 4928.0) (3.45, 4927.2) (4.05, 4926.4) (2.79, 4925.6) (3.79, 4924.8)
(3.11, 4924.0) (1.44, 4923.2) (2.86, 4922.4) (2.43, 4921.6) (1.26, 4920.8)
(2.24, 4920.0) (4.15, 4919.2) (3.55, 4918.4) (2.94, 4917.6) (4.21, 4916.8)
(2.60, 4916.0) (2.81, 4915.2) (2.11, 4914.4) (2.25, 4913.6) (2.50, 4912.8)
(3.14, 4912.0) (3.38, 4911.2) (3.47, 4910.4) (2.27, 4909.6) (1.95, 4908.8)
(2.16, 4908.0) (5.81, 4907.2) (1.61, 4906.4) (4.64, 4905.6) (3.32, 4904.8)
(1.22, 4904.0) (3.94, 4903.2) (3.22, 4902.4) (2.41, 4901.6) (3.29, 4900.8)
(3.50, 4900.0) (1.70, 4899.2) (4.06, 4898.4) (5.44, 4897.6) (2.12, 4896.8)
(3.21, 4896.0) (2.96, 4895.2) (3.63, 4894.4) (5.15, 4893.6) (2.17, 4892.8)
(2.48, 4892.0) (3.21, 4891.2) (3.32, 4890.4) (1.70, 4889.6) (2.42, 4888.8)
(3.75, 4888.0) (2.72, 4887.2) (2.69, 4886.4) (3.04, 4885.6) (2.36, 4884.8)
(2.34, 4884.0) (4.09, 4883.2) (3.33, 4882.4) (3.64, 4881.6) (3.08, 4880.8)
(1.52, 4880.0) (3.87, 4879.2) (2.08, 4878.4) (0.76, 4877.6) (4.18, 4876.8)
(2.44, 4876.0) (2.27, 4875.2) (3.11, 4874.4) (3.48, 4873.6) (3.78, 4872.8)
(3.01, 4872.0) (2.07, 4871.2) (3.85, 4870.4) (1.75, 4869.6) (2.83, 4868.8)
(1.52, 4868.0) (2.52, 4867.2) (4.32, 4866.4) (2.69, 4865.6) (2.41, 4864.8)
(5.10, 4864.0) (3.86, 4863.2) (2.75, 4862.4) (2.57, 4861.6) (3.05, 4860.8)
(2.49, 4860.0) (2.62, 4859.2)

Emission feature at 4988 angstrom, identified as H-beta 4861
